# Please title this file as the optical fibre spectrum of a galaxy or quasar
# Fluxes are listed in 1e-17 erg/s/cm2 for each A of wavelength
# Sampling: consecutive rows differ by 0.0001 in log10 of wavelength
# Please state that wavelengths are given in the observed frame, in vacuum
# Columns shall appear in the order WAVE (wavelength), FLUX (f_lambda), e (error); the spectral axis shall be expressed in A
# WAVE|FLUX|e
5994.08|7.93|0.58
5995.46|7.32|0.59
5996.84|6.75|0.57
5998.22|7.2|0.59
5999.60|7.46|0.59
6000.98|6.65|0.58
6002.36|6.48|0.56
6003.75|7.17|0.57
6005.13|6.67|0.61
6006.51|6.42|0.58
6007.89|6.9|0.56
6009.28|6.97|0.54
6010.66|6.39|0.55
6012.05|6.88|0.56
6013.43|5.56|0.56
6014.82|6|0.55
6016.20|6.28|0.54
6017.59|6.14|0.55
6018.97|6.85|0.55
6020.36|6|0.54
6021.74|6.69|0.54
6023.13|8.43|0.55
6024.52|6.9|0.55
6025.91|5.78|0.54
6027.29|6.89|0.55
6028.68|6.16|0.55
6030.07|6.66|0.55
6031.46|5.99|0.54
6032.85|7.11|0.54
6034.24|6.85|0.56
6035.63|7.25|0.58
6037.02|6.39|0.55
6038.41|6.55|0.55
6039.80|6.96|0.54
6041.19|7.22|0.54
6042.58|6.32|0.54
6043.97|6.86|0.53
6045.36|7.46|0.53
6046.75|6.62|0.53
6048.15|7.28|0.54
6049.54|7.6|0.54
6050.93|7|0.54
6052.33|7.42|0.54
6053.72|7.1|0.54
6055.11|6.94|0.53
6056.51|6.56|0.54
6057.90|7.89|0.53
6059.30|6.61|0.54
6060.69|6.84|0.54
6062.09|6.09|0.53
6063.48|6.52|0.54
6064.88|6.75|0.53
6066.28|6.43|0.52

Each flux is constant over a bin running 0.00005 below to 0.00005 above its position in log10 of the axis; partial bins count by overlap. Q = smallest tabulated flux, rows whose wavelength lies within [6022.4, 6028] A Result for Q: 5.78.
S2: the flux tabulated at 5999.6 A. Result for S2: 7.46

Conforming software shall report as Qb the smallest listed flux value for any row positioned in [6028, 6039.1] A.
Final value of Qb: 5.99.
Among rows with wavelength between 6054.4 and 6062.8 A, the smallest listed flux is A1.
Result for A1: 6.09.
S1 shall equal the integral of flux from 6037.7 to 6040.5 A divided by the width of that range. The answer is 6.76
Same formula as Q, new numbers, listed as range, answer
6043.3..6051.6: 6.62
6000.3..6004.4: 6.48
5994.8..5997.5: 6.75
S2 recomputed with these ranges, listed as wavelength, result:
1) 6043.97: 6.86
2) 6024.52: 6.9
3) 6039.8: 6.96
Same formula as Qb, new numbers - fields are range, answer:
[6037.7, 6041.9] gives 6.55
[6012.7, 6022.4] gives 5.56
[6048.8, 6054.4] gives 7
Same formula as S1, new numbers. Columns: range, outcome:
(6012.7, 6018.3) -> 6.01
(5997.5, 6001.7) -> 7.11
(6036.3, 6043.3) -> 6.69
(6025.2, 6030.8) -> 6.37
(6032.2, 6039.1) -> 6.83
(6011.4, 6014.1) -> 6.23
